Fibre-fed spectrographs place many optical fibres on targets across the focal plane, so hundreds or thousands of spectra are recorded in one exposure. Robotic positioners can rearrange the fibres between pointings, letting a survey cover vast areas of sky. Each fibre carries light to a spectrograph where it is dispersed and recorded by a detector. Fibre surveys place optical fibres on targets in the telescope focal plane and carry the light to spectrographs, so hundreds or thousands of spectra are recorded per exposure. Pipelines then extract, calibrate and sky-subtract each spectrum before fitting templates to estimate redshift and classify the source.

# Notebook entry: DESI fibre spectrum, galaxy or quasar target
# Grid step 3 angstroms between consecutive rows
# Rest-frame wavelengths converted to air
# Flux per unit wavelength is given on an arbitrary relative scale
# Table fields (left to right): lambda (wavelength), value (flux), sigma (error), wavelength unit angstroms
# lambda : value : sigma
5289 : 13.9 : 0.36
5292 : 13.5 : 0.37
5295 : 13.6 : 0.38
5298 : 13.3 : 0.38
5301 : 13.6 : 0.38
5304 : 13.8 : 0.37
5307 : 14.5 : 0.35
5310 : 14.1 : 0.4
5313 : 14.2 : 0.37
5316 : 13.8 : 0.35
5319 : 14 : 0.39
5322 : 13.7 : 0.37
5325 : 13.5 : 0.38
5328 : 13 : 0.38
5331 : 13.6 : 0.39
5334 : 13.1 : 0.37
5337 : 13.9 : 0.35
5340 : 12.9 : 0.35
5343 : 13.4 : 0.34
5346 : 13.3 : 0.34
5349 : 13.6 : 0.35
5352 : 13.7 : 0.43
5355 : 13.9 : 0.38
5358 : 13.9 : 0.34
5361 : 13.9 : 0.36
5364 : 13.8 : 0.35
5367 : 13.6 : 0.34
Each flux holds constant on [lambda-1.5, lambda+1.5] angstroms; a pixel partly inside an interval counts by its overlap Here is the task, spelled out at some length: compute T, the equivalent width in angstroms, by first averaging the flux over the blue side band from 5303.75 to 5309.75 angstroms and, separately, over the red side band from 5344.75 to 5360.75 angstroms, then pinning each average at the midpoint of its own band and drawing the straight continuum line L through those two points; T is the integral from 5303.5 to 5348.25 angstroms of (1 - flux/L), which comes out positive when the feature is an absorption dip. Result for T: 1.1 angstroms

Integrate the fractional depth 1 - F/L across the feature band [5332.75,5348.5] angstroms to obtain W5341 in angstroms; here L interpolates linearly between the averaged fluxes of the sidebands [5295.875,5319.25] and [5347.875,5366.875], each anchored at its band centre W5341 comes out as 0.6 angstroms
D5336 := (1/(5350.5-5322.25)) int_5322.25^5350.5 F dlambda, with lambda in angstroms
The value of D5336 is 13.4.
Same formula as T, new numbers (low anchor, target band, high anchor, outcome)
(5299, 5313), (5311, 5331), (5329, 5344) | 0.0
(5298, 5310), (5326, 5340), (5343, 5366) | 0.4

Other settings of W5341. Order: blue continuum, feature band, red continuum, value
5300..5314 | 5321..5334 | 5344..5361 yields 0.46 angstroms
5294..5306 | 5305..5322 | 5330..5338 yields -0.63 angstroms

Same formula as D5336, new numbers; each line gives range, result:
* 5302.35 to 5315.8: 14.1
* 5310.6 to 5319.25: 14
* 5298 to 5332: 13.8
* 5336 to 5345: 13.4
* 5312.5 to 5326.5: 13.8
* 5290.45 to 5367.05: 13.7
